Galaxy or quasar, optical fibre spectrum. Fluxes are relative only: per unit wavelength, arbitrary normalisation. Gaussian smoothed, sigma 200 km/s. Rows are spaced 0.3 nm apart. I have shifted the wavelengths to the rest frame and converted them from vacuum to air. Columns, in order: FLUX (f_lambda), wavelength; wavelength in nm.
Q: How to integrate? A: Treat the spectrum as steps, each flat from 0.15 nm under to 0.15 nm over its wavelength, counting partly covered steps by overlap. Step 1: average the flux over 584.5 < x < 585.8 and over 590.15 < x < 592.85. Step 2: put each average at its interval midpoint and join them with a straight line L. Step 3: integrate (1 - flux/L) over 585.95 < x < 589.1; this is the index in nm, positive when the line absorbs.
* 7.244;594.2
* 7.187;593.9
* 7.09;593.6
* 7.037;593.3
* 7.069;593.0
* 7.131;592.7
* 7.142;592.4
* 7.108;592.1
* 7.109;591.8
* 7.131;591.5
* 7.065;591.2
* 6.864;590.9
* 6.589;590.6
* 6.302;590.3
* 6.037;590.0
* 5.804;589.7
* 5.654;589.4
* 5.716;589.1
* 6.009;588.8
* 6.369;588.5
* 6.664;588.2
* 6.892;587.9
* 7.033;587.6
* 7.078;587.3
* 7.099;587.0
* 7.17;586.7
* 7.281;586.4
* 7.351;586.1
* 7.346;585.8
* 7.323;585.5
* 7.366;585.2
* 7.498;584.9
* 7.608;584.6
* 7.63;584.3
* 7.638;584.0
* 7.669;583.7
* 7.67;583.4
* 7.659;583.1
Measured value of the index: 0.18 nm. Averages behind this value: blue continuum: 7.43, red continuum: 6.94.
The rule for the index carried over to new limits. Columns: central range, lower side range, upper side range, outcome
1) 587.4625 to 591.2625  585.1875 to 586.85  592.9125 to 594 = 0.443 nm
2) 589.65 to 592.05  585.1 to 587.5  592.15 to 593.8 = 0.160 nm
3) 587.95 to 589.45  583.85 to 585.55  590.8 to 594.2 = 0.234 nm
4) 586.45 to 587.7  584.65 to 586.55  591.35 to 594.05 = 0.035 nm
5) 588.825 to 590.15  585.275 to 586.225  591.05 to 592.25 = 0.252 nm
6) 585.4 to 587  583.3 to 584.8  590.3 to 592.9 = 0.037 nm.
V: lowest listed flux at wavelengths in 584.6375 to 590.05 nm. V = 5.654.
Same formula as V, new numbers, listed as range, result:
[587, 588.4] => 6.664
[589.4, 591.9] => 5.804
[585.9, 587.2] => 7.099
